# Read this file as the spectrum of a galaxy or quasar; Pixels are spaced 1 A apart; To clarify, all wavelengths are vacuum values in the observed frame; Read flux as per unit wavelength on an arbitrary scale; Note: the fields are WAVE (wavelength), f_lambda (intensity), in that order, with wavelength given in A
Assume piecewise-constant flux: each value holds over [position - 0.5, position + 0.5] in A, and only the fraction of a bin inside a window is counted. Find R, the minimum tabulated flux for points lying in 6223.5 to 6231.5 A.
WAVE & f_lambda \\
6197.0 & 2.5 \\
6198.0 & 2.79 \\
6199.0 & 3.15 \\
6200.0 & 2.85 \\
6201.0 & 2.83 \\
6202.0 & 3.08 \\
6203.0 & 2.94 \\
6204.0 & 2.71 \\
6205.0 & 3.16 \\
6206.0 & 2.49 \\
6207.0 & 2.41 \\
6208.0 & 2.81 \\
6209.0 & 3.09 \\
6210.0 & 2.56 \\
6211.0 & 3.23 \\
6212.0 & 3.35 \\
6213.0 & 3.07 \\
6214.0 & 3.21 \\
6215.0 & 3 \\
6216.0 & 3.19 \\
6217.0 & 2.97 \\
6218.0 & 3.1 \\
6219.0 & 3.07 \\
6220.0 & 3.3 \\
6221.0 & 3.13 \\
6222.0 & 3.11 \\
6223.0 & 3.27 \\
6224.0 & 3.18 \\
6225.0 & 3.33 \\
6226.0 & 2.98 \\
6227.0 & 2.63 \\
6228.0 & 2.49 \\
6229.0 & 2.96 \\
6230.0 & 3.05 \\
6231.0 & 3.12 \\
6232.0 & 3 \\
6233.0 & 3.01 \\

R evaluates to 2.49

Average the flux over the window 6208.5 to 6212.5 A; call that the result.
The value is 3.06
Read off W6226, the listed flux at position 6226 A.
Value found 2.98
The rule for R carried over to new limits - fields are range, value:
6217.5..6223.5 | 3.07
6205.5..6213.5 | 2.41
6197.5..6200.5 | 2.79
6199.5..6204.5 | 2.71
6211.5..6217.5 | 2.97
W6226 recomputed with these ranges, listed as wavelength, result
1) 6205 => 3.16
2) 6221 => 3.13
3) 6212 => 3.35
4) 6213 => 3.07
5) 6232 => 3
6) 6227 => 2.63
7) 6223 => 3.27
